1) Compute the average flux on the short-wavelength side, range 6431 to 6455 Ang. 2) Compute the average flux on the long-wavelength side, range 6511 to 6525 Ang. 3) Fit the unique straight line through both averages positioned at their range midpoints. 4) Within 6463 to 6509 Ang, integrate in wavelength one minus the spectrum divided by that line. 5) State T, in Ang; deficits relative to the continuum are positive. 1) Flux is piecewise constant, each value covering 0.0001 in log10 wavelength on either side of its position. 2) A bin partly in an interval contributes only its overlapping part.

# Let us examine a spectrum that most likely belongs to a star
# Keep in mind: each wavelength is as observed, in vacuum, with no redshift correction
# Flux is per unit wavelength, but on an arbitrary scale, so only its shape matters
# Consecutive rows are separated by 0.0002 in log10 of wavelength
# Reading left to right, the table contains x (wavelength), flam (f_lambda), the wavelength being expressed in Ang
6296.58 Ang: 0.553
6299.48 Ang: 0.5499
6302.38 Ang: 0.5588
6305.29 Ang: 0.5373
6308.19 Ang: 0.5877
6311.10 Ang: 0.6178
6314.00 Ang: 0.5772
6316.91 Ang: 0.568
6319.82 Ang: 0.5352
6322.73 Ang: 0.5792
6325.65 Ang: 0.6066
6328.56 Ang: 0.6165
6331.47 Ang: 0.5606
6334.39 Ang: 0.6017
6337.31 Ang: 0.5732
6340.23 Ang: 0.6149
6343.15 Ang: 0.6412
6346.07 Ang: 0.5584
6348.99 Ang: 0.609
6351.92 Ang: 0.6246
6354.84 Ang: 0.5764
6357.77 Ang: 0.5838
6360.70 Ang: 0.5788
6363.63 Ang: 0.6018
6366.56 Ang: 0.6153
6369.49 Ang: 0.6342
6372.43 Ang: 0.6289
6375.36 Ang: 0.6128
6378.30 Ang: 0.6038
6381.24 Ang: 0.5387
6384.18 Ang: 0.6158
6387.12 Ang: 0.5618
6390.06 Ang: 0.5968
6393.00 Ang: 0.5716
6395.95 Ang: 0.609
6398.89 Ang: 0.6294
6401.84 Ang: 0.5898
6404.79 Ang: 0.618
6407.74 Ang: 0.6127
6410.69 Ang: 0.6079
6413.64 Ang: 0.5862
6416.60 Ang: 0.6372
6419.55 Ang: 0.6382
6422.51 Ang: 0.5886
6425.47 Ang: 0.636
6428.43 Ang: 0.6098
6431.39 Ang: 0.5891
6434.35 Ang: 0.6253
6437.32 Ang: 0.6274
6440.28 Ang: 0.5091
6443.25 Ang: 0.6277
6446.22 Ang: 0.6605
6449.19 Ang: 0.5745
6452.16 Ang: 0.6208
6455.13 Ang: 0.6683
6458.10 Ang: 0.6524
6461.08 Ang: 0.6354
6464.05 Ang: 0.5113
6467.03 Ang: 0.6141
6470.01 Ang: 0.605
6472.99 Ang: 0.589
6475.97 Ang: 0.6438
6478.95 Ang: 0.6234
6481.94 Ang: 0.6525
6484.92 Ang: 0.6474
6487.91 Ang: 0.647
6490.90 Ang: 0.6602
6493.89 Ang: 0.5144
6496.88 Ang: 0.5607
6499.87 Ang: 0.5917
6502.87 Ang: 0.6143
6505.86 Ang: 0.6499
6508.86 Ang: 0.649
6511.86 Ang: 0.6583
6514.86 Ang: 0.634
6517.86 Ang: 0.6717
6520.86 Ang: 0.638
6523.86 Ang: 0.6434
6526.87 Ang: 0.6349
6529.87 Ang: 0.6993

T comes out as 1.5 Ang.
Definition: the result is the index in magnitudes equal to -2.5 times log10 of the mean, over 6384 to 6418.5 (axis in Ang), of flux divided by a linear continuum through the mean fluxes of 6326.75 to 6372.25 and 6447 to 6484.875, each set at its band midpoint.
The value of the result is 0.01 mag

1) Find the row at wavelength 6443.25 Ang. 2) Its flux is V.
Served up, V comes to 0.6277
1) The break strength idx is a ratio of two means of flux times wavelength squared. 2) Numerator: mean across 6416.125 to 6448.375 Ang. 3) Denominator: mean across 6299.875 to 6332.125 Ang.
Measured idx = 1.1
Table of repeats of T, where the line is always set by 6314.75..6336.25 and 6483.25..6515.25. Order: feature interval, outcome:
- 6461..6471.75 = 0.5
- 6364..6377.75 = -0.7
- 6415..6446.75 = -0.4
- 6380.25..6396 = 0.4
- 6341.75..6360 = -0.4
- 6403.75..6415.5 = -0.1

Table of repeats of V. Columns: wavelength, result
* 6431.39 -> 0.5891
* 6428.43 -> 0.6098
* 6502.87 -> 0.6143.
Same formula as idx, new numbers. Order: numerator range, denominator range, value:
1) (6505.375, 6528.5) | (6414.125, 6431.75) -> 1.08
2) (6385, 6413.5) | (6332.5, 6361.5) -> 1.02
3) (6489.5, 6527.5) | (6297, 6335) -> 1.15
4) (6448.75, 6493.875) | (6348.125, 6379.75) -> 1.06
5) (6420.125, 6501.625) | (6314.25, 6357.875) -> 1.08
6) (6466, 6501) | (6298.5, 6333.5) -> 1.12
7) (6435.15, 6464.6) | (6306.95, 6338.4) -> 1.09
